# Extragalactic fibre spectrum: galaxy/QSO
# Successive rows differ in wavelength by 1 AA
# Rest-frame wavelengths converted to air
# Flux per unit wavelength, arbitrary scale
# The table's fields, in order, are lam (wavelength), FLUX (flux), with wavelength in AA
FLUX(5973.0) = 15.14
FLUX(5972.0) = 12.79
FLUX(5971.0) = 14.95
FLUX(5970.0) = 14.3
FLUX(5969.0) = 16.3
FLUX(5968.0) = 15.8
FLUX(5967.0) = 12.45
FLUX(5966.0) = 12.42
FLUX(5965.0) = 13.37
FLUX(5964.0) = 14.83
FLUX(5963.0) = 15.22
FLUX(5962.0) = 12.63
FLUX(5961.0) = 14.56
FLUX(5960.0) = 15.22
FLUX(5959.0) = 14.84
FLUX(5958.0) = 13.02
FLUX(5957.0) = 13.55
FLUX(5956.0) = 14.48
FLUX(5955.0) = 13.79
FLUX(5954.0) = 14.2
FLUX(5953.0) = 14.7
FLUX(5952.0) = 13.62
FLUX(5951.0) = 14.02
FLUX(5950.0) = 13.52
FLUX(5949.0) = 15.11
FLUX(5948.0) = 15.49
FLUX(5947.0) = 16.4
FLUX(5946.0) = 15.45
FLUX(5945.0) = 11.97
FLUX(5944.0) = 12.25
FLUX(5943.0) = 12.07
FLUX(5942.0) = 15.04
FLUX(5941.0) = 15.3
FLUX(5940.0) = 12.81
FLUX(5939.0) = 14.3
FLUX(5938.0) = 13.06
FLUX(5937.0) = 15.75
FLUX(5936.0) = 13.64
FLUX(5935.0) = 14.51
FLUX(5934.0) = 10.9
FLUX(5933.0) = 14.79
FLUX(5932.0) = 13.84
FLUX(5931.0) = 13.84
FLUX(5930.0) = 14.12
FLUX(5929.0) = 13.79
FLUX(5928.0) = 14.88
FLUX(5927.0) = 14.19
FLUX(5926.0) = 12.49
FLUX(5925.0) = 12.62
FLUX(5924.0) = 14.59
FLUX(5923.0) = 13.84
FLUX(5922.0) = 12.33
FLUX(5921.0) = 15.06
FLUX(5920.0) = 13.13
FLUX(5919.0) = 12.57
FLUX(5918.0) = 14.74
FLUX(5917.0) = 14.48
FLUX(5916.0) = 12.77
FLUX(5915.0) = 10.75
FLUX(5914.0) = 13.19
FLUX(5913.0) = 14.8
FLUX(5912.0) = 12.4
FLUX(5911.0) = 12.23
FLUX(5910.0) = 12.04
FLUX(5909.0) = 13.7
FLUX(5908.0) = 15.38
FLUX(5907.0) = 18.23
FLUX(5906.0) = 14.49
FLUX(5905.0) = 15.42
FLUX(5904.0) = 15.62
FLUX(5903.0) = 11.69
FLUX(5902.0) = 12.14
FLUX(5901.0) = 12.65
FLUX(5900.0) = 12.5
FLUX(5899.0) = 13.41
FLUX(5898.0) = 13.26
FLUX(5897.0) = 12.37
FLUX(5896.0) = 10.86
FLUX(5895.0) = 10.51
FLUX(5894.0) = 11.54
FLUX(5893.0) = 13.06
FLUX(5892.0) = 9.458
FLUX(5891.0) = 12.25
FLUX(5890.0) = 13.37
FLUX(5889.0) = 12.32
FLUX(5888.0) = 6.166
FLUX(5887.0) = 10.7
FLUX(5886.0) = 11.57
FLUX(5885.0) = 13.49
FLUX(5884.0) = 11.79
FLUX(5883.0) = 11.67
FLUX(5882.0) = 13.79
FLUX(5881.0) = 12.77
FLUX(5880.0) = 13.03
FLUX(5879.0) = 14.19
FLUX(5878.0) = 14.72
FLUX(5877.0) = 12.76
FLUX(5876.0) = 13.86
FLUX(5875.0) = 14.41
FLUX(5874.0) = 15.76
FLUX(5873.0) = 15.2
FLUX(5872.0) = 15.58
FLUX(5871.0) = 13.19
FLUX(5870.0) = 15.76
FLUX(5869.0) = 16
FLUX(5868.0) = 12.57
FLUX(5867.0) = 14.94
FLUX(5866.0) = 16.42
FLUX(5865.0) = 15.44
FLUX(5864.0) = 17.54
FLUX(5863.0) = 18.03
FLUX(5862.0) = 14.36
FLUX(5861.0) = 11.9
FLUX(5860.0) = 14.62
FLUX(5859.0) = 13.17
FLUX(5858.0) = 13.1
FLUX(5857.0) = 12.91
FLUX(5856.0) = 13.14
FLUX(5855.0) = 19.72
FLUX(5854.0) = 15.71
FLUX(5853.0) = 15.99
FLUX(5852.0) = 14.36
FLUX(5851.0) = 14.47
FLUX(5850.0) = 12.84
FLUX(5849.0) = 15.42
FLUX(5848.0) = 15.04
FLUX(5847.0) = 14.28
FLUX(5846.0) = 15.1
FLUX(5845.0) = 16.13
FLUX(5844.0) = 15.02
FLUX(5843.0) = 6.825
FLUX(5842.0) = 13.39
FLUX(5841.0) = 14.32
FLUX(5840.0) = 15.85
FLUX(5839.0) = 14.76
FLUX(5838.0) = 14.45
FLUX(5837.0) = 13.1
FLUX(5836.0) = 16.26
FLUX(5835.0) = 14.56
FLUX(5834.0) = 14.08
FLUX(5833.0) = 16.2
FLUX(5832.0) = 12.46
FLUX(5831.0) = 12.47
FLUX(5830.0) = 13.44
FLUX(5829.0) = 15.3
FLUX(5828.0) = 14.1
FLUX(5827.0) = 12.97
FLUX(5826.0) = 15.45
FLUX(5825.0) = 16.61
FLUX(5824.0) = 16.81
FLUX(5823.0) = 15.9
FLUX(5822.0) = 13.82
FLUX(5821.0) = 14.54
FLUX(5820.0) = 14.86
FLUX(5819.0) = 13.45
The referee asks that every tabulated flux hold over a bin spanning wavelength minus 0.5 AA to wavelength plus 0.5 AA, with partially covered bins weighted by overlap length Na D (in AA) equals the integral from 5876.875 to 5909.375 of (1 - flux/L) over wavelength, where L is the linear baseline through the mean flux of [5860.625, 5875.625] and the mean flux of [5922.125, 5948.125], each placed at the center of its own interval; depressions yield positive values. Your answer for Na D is 4.2 AA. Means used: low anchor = 15.2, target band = 12.8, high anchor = 13.9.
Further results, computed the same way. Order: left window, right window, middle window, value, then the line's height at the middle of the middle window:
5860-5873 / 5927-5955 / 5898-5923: 1.6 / 14.5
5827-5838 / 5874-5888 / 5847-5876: -3.3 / 13.4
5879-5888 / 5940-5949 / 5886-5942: 0.0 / 13.2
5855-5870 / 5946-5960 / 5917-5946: 1.6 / 14.5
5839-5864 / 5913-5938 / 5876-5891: 1.9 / 14.1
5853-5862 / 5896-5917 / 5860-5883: -0.8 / 14.1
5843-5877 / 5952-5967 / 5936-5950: -0.1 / 14.1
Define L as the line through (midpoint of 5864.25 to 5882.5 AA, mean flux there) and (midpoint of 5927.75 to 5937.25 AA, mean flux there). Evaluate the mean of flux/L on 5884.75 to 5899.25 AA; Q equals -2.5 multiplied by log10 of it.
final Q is 0.23 mag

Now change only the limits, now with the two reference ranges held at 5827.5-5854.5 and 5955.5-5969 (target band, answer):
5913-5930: 0.05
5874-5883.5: 0.05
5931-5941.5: 0.02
